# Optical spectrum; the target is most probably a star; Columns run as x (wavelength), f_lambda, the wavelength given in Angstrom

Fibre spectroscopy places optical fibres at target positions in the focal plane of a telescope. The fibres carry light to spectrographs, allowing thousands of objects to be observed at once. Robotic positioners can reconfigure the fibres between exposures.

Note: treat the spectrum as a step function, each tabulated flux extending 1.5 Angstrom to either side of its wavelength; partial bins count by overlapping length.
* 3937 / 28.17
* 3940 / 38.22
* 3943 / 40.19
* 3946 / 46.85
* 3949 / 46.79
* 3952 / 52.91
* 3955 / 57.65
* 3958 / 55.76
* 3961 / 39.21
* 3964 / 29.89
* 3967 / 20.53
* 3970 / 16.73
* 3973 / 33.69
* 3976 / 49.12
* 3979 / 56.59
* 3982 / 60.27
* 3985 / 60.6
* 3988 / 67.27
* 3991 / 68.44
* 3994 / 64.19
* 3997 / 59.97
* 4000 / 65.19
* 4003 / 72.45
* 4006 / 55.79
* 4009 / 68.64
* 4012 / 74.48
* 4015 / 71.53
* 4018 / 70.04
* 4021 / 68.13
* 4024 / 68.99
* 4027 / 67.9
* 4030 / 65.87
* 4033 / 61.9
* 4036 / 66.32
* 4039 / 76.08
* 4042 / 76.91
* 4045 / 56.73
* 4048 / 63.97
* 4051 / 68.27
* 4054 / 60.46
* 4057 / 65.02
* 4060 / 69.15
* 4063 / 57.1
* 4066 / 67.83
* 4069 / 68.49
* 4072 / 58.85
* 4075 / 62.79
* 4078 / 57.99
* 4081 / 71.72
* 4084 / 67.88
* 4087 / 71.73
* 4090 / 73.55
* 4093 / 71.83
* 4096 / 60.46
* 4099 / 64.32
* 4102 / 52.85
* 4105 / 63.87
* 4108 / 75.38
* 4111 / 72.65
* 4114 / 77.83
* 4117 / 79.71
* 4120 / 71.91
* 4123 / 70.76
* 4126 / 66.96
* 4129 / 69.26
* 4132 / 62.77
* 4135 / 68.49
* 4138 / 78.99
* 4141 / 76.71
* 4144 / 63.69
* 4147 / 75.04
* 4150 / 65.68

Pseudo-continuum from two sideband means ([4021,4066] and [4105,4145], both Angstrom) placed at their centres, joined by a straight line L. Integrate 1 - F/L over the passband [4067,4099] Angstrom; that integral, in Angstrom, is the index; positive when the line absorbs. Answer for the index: 1.1 Angstrom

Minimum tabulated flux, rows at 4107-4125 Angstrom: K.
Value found 70.76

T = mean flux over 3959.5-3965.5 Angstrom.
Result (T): 34.6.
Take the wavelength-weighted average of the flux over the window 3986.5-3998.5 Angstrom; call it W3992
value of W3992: 65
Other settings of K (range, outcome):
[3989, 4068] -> 55.79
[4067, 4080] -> 57.99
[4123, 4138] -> 62.77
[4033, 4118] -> 52.85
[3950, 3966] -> 29.89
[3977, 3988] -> 56.59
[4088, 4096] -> 60.46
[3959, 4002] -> 16.73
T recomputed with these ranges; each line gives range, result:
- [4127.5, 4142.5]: 71.2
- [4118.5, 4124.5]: 71.3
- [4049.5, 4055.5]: 64.4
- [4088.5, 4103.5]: 64.6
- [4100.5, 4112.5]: 66.2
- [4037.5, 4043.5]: 76.5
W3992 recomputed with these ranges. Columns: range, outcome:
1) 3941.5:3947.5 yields 43.5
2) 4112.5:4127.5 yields 73.4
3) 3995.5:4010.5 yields 64.4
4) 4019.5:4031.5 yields 67.7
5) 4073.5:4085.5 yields 65.1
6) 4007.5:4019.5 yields 71.2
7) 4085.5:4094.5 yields 72.4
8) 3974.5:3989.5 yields 58.8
